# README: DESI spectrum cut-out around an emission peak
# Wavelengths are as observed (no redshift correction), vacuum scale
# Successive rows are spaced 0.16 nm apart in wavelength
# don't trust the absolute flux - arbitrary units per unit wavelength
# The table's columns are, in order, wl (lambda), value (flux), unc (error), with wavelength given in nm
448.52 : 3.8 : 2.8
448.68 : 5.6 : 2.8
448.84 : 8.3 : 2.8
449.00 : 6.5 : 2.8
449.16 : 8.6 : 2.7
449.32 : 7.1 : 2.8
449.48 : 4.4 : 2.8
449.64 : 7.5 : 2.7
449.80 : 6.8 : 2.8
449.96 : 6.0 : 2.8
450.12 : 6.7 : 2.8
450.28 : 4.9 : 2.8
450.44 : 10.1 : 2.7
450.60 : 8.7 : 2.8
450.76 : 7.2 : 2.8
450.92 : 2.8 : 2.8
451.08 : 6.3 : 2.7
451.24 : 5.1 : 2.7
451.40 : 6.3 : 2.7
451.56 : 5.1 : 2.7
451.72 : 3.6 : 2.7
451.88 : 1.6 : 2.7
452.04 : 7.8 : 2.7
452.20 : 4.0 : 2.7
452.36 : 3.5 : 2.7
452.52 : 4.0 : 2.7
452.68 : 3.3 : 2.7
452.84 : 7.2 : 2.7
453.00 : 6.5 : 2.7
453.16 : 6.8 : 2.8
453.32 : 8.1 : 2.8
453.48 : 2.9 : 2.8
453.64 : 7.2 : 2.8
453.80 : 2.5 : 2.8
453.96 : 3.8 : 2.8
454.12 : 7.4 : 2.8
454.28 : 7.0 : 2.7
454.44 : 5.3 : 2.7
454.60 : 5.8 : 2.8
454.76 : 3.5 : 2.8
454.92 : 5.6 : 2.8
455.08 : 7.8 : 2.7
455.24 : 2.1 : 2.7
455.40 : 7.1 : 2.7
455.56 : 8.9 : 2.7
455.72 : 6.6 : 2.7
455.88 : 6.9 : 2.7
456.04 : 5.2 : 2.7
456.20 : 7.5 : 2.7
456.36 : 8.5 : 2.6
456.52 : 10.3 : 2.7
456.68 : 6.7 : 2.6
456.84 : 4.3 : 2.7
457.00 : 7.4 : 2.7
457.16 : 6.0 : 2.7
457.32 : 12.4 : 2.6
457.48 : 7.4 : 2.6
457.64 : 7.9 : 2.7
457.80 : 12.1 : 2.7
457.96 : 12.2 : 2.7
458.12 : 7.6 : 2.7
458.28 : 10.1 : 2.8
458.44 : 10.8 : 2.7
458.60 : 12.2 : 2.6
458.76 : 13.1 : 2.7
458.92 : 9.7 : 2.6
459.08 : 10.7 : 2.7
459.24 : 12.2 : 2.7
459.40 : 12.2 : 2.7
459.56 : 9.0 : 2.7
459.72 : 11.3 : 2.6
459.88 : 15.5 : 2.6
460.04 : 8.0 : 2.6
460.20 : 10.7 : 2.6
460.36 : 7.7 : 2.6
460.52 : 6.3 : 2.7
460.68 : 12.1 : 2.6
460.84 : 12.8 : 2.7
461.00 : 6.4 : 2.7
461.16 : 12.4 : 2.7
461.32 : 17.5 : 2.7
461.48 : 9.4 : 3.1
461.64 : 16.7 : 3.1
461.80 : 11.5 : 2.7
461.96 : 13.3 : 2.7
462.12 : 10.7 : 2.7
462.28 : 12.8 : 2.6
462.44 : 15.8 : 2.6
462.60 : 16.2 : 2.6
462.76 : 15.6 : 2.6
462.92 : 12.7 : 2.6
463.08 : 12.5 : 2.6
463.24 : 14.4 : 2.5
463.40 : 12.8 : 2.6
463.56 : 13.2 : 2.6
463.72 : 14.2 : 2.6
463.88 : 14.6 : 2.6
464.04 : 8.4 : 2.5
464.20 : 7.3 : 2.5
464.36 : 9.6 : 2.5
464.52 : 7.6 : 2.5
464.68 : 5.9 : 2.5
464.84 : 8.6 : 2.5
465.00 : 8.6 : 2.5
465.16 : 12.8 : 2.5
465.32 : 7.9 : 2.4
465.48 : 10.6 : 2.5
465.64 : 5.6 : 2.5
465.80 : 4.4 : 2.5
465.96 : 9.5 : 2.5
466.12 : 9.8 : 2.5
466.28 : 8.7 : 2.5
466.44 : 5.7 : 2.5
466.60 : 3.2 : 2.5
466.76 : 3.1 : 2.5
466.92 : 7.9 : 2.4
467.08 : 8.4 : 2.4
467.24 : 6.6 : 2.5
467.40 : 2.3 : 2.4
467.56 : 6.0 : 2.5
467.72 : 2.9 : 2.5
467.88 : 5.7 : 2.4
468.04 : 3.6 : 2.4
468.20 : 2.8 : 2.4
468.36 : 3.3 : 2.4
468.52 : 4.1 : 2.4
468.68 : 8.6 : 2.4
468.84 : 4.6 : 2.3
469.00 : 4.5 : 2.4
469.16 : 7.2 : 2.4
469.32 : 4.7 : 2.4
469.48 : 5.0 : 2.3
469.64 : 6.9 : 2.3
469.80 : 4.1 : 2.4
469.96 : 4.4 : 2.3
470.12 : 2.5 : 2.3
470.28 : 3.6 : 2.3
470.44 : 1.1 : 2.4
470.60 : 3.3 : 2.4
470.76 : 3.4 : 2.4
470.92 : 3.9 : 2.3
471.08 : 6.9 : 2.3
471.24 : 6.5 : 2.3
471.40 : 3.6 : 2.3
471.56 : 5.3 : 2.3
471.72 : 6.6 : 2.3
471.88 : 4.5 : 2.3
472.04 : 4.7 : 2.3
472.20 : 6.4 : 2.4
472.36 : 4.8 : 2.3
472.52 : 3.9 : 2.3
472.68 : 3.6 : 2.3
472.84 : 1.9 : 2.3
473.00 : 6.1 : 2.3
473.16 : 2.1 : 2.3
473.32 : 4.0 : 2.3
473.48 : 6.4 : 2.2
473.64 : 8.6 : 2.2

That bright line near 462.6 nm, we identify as C III] 1909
